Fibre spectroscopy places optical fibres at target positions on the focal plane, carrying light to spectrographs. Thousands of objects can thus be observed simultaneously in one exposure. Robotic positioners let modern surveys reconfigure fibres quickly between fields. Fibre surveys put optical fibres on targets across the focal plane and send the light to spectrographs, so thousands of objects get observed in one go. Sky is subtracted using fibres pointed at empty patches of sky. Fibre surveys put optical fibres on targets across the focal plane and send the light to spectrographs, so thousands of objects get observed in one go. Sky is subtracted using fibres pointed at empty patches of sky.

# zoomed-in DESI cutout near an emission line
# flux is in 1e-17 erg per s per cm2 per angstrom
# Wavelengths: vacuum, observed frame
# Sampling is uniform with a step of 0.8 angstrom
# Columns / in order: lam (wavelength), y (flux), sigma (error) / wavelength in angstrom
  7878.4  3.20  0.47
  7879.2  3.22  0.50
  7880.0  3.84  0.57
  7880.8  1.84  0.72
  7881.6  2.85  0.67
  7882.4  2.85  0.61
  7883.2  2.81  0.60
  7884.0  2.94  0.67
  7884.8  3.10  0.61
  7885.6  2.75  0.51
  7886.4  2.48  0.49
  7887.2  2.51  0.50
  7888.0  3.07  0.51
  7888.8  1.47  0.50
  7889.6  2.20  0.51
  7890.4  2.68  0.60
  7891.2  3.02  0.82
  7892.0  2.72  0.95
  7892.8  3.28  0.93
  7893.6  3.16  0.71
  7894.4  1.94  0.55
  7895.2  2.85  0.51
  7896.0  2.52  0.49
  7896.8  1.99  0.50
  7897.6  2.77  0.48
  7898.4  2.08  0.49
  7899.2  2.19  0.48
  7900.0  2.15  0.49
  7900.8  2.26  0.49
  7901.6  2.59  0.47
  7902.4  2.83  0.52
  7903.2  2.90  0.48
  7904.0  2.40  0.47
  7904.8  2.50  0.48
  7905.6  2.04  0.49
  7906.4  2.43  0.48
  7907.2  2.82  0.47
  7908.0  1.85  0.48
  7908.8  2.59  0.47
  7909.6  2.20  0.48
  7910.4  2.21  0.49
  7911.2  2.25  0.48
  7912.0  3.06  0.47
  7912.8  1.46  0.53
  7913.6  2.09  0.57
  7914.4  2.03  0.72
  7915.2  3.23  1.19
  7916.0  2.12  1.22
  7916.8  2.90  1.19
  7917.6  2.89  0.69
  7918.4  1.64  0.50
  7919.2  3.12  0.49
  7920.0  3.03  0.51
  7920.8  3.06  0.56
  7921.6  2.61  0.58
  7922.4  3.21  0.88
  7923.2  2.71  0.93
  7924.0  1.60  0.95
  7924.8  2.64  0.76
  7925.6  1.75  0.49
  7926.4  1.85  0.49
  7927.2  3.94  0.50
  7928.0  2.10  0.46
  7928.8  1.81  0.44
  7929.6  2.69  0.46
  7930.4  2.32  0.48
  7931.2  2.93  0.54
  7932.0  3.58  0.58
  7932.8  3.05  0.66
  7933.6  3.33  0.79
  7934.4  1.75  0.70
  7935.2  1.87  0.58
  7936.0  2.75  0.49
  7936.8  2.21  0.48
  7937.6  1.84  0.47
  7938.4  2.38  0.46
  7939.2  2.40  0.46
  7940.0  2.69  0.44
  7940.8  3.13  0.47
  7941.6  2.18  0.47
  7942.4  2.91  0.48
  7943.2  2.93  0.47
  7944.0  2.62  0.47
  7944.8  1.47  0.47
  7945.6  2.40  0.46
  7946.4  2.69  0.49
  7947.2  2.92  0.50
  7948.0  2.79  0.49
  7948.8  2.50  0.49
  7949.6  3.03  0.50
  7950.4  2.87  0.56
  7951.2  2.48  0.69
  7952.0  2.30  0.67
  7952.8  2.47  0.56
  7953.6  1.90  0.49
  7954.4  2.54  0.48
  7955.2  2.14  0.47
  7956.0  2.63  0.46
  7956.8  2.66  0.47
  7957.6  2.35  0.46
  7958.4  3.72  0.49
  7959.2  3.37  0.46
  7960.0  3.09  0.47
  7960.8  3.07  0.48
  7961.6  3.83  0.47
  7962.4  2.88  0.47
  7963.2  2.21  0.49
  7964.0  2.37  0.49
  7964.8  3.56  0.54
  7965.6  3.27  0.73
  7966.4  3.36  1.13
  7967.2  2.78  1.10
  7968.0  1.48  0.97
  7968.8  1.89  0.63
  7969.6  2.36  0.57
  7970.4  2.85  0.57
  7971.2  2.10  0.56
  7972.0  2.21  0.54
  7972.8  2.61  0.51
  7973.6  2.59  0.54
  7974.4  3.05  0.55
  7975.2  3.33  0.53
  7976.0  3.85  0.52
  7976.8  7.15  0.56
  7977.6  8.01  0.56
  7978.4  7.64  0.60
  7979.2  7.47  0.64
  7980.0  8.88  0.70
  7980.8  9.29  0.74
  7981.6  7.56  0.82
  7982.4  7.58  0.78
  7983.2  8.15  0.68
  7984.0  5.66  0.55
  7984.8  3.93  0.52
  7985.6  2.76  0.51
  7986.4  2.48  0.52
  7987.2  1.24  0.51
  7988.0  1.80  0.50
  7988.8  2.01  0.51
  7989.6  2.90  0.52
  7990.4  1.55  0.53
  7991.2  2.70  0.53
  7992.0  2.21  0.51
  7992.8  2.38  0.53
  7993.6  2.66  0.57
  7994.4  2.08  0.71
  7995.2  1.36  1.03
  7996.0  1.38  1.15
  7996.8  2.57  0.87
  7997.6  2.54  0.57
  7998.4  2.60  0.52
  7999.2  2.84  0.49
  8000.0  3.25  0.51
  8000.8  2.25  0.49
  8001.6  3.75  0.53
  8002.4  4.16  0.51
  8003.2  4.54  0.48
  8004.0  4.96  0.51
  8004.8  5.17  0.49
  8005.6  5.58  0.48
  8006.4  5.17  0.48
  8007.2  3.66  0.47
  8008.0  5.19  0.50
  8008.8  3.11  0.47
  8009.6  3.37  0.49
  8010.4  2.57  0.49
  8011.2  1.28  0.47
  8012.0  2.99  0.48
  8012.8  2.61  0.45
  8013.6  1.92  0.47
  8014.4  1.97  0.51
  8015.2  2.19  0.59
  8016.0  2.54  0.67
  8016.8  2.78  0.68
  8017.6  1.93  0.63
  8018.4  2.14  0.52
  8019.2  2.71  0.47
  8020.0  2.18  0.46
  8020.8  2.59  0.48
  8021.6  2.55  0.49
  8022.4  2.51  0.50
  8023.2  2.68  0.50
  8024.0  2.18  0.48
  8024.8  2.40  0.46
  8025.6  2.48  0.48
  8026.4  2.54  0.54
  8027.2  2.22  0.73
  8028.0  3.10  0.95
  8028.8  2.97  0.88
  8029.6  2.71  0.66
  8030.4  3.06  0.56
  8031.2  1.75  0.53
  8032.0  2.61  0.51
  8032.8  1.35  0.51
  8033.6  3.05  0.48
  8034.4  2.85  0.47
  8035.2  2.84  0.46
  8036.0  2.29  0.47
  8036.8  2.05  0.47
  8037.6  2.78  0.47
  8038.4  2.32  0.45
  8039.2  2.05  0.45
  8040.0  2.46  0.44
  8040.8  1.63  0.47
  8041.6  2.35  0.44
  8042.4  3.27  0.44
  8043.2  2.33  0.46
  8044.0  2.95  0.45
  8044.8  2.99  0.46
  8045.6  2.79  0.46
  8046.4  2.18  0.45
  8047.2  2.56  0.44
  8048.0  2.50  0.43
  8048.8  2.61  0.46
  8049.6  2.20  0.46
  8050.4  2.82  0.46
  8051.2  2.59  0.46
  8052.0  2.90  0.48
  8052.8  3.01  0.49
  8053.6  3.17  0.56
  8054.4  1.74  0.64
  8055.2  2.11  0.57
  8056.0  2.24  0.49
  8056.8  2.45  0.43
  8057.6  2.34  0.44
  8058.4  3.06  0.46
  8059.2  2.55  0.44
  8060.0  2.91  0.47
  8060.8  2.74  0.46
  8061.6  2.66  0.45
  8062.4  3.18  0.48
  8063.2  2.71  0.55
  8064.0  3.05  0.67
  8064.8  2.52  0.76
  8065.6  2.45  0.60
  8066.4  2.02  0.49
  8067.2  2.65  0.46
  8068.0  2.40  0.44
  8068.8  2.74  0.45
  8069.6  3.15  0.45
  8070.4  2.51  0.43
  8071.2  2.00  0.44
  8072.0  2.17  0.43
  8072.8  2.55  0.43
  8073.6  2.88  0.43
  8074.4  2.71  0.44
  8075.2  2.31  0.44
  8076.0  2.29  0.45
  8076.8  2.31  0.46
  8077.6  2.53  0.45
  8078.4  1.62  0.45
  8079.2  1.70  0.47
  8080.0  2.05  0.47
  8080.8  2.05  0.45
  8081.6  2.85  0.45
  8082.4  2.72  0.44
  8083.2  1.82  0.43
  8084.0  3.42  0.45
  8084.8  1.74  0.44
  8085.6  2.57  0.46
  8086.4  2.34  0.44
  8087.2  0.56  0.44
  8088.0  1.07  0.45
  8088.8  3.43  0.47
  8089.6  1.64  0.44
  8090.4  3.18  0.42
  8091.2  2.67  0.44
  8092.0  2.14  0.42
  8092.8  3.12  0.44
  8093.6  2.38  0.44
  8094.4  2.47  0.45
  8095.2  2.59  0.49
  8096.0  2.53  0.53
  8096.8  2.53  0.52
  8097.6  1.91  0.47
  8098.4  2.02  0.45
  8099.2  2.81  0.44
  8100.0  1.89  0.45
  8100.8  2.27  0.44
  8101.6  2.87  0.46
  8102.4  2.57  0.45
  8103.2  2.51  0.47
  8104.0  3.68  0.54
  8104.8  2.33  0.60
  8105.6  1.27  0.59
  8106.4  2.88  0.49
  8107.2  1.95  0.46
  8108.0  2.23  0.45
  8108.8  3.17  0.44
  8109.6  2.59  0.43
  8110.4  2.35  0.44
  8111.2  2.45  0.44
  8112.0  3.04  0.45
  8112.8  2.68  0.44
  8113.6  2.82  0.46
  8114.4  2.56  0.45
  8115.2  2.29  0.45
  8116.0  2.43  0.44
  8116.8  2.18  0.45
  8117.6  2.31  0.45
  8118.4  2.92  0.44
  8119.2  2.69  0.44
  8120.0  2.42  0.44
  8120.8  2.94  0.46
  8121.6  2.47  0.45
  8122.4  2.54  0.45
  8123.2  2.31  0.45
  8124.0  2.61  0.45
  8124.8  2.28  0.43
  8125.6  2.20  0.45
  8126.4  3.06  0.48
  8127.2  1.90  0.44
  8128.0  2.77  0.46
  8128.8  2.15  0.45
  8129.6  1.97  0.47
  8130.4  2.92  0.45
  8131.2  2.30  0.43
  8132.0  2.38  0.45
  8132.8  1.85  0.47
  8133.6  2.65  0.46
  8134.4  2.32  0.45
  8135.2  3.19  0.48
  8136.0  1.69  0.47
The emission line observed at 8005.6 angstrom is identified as [N II] 6583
